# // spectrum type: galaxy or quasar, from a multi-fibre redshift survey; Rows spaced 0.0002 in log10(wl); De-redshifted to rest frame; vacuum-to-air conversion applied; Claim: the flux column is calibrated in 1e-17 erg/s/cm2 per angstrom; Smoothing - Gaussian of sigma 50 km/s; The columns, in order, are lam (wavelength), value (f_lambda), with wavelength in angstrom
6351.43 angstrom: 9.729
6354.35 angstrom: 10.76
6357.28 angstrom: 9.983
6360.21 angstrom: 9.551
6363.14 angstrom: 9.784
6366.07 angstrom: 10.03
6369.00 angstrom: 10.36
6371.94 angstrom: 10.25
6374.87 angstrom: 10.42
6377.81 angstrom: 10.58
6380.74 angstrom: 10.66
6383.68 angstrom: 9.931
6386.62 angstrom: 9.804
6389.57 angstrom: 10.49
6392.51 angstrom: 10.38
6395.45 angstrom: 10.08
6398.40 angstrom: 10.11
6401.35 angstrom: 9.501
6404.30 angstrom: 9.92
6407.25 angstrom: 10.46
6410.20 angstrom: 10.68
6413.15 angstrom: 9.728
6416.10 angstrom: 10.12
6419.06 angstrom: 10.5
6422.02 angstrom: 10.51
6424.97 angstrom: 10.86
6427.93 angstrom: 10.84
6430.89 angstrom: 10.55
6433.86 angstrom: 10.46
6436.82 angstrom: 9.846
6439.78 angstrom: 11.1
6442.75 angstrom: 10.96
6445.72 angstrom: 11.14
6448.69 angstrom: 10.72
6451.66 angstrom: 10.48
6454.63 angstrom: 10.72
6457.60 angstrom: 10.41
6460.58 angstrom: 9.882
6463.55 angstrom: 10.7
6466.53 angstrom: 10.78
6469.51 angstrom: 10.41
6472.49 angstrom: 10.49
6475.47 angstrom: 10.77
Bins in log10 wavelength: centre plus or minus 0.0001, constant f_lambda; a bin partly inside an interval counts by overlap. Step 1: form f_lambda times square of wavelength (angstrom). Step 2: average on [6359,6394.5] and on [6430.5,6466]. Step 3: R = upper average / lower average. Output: 1.06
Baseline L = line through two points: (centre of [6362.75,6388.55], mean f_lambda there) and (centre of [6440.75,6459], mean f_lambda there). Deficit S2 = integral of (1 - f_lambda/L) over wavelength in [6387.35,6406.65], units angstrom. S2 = 0.5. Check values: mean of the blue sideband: 10.2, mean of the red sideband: 10.7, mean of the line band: 10.1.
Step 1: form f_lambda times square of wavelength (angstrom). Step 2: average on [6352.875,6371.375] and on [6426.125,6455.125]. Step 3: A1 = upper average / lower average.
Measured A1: 1.1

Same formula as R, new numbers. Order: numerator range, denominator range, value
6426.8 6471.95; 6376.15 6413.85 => 1.06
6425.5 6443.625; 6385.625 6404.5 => 1.07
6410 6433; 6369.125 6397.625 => 1.03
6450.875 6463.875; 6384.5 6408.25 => 1.05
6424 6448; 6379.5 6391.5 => 1.07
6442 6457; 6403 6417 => 1.07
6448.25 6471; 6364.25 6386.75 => 1.05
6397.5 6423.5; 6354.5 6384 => 1.01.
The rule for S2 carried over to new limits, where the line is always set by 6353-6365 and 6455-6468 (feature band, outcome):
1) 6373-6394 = -0.4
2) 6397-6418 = 0.3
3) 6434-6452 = -0.6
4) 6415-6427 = -0.3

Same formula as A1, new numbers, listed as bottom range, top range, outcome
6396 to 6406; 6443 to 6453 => 1.11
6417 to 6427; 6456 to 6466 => 0.99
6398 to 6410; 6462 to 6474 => 1.07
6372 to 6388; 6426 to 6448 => 1.06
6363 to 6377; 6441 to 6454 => 1.08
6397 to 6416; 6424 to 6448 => 1.07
